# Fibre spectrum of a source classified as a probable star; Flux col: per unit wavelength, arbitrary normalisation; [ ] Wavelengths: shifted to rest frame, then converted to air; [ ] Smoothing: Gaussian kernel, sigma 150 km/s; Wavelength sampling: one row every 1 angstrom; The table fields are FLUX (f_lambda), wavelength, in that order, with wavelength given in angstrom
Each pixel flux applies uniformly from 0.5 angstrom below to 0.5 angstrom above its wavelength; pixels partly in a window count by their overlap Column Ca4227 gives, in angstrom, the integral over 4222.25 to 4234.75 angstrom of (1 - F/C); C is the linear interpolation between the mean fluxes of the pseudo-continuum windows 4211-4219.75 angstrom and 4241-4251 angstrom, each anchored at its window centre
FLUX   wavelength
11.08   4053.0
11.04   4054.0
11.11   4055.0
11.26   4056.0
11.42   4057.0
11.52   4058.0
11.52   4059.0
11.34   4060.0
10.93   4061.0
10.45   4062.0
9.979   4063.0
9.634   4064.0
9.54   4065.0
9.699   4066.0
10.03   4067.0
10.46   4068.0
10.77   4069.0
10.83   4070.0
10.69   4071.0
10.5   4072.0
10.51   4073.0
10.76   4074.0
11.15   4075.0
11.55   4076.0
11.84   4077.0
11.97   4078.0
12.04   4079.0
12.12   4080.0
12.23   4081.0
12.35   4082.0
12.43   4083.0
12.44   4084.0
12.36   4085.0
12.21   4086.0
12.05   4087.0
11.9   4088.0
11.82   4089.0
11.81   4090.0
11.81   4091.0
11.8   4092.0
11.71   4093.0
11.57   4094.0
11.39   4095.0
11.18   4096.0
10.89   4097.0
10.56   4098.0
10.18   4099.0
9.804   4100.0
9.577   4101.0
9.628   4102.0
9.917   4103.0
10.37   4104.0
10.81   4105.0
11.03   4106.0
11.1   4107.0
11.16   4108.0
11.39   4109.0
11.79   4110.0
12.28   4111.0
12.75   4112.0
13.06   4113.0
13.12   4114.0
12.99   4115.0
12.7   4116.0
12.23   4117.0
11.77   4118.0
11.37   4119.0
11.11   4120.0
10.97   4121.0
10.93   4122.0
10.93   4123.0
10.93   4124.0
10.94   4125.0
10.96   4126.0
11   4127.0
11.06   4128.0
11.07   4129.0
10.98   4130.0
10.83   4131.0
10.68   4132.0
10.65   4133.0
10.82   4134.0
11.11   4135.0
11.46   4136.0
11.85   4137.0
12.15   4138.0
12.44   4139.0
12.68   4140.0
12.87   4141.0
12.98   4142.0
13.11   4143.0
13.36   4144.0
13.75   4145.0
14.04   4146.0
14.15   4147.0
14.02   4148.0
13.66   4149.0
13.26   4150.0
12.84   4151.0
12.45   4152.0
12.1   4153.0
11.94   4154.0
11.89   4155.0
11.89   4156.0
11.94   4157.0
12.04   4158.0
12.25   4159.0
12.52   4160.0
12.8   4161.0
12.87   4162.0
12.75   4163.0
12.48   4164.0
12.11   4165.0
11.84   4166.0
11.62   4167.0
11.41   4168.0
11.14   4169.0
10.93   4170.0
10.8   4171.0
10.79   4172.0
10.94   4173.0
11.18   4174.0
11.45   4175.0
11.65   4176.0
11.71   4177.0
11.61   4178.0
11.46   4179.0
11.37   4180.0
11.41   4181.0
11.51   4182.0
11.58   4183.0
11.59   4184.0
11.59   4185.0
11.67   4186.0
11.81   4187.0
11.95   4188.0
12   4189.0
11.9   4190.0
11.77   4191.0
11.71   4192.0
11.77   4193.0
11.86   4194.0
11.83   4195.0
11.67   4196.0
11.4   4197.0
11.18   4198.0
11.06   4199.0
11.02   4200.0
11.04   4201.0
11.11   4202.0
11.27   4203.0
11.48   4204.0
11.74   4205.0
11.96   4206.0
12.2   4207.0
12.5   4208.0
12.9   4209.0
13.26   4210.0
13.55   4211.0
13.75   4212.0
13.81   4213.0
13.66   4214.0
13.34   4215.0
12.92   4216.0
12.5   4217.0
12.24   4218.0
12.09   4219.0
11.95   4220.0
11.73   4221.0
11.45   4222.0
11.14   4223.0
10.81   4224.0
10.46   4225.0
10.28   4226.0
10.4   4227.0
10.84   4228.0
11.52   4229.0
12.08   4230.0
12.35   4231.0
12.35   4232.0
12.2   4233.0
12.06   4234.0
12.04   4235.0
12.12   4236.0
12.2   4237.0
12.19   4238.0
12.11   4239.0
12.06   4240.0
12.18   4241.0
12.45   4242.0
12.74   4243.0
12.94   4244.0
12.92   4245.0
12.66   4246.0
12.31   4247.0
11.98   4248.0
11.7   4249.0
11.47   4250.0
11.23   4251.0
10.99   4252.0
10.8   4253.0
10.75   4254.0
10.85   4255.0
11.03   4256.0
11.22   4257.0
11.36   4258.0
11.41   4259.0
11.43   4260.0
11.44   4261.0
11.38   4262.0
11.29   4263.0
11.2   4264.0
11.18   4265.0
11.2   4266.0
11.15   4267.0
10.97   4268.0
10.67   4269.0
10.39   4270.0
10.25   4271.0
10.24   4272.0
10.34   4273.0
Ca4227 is 1.3 angstrom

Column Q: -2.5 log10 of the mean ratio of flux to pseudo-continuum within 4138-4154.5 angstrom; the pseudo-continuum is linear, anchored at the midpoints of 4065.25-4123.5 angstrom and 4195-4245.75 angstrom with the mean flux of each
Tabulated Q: -0.13 mag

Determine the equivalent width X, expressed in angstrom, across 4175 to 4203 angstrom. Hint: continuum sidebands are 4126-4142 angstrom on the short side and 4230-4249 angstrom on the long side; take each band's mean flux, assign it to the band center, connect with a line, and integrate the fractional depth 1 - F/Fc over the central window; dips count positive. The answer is 0.8 angstrom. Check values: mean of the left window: 11.5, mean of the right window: 12.3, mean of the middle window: 11.6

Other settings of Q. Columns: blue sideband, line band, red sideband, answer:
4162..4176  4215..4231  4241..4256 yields 0.015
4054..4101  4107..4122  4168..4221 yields -0.053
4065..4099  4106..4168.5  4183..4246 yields -0.039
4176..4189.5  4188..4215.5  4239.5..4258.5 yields -0.039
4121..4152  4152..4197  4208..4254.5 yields 0.027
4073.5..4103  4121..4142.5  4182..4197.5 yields 0.018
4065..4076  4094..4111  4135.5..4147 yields 0.082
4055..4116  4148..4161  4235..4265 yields -0.091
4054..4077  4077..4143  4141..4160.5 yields 0.026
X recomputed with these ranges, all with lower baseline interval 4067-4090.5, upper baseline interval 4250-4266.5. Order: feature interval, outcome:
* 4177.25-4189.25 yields -0.30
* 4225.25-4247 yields -1.54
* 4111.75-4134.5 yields 0.03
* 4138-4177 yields -3.19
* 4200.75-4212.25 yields -0.95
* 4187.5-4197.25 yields -0.41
